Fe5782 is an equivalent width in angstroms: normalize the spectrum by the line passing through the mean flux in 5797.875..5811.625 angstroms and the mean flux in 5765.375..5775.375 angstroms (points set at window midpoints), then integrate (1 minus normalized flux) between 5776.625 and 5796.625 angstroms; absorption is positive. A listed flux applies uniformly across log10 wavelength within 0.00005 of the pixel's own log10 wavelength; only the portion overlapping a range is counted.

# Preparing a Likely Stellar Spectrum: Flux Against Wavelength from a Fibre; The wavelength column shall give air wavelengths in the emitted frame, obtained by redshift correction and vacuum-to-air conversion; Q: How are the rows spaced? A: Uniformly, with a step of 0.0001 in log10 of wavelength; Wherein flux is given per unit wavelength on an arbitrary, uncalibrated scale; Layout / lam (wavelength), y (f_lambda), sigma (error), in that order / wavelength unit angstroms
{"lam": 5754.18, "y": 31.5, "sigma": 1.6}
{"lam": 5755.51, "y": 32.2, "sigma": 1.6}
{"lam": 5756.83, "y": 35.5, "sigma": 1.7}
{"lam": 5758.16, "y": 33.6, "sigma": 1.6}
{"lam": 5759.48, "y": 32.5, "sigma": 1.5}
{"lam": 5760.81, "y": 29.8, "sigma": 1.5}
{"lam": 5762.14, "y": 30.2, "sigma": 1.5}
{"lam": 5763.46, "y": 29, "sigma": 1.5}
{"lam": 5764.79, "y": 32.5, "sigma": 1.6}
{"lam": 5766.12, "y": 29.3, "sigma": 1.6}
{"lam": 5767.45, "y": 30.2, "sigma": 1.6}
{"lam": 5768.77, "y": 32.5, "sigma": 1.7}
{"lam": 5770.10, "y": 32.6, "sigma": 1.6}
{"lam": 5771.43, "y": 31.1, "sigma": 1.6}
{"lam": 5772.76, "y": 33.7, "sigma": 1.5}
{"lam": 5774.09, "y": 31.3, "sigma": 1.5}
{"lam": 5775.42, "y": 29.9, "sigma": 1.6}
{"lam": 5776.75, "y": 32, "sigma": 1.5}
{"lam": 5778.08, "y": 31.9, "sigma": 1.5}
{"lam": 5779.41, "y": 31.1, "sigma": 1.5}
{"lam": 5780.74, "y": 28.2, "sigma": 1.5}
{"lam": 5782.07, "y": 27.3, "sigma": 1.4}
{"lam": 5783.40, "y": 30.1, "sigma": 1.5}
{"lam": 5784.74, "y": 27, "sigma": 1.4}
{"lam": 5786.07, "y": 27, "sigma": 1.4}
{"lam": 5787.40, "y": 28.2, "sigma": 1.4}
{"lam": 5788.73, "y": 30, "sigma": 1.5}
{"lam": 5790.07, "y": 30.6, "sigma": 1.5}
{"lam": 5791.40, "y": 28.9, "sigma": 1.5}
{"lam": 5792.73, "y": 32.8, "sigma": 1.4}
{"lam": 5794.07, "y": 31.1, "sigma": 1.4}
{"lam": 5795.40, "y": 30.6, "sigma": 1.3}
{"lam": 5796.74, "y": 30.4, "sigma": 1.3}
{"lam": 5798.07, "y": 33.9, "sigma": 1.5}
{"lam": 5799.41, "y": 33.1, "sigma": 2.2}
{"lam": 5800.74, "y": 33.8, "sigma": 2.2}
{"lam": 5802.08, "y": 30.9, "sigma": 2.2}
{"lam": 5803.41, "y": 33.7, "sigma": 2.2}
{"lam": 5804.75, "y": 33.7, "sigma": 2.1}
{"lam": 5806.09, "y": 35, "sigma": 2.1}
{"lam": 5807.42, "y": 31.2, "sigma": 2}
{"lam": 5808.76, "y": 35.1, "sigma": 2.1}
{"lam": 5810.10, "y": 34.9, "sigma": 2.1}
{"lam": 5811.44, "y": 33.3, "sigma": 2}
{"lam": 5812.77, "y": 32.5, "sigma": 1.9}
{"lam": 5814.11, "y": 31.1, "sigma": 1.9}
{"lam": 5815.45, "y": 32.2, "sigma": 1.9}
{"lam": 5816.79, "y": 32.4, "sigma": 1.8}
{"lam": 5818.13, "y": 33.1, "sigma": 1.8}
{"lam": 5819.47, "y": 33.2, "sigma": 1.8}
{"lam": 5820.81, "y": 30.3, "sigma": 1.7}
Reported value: 1.6 angstroms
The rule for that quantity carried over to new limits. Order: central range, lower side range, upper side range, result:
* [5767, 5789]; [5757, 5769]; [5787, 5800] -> 0.6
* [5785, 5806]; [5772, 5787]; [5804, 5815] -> 0.3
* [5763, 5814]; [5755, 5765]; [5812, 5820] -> 1.3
